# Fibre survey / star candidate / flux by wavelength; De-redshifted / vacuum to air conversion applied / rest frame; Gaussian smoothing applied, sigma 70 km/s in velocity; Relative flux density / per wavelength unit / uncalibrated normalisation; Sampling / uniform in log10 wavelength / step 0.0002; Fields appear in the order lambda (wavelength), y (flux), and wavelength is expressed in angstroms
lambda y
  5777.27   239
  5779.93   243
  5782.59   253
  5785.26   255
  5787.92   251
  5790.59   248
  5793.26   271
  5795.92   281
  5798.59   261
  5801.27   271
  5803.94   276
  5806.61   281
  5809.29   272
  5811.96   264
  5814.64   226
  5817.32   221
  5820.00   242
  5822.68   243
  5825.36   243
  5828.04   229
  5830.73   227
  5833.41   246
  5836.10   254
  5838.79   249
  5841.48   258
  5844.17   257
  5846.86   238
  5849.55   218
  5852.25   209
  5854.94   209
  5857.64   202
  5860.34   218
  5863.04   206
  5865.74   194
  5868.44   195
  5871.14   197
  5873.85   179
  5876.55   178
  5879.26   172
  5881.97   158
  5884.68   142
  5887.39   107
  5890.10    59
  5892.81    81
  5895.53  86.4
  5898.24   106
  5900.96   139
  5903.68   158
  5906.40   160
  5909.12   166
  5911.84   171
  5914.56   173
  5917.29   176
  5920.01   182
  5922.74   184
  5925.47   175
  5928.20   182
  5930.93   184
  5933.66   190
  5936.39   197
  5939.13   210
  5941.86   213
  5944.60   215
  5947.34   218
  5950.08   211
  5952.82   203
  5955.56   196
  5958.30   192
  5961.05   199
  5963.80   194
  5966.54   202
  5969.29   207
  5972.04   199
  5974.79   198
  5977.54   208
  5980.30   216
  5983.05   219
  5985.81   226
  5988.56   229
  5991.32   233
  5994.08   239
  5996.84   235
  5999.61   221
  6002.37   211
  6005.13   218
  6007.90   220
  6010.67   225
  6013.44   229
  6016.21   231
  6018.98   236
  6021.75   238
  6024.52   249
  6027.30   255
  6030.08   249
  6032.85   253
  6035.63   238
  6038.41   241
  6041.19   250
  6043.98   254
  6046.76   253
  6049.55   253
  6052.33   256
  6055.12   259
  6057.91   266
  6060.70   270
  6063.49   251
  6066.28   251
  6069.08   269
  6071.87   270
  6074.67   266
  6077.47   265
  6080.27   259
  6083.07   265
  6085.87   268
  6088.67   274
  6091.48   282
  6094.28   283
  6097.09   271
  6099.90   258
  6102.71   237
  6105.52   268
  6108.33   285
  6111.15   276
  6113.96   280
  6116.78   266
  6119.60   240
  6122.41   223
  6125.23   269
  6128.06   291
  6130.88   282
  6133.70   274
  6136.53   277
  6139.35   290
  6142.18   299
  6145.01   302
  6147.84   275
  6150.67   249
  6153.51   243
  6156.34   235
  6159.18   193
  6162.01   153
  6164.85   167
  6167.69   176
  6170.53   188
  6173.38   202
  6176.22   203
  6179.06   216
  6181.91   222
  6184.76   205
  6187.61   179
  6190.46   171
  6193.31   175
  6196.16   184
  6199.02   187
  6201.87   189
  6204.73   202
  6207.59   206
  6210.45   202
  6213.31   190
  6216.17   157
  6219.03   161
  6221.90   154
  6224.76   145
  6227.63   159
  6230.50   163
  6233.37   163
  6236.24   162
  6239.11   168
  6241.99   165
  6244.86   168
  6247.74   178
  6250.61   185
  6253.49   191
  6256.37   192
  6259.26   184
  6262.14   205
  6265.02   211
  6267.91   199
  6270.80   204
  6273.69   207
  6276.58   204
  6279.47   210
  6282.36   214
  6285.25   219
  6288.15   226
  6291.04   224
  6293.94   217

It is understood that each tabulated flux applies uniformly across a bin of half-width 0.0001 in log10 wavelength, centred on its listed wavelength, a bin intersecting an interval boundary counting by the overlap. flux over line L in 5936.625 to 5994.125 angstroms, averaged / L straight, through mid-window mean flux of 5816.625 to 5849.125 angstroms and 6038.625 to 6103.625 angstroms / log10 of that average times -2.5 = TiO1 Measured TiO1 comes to 0.20 mag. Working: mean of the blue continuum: 242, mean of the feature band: 210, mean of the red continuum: 262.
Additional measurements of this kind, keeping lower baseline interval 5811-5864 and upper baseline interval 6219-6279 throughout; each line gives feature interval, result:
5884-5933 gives 0.45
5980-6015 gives -0.06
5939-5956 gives 0.04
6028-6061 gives -0.22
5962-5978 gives 0.08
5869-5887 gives 0.33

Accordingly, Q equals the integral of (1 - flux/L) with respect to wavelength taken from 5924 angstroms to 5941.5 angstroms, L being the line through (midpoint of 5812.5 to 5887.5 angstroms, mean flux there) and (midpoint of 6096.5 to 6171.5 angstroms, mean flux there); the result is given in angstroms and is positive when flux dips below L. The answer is 2.6 angstroms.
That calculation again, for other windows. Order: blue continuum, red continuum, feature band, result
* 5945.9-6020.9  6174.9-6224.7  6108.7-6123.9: -4.7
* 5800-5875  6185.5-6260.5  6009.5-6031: -3.4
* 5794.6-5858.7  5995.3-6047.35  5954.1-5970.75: 2.9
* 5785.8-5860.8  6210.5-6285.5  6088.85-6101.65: -4.2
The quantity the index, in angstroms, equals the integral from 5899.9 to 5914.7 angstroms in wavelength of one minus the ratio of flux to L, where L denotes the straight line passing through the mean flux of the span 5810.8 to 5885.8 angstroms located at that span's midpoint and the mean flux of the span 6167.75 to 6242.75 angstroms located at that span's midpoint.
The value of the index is 3.5 angstroms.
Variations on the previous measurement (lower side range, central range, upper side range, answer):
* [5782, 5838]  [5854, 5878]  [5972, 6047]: 4.8 angstroms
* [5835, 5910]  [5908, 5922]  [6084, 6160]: 1.4 angstroms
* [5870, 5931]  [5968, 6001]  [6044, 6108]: -2.2 angstroms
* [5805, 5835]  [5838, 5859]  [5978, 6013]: 1.1 angstroms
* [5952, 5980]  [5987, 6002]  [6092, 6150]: -1.2 angstroms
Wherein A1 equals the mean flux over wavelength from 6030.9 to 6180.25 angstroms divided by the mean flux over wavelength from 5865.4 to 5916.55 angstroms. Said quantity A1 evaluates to 1.71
